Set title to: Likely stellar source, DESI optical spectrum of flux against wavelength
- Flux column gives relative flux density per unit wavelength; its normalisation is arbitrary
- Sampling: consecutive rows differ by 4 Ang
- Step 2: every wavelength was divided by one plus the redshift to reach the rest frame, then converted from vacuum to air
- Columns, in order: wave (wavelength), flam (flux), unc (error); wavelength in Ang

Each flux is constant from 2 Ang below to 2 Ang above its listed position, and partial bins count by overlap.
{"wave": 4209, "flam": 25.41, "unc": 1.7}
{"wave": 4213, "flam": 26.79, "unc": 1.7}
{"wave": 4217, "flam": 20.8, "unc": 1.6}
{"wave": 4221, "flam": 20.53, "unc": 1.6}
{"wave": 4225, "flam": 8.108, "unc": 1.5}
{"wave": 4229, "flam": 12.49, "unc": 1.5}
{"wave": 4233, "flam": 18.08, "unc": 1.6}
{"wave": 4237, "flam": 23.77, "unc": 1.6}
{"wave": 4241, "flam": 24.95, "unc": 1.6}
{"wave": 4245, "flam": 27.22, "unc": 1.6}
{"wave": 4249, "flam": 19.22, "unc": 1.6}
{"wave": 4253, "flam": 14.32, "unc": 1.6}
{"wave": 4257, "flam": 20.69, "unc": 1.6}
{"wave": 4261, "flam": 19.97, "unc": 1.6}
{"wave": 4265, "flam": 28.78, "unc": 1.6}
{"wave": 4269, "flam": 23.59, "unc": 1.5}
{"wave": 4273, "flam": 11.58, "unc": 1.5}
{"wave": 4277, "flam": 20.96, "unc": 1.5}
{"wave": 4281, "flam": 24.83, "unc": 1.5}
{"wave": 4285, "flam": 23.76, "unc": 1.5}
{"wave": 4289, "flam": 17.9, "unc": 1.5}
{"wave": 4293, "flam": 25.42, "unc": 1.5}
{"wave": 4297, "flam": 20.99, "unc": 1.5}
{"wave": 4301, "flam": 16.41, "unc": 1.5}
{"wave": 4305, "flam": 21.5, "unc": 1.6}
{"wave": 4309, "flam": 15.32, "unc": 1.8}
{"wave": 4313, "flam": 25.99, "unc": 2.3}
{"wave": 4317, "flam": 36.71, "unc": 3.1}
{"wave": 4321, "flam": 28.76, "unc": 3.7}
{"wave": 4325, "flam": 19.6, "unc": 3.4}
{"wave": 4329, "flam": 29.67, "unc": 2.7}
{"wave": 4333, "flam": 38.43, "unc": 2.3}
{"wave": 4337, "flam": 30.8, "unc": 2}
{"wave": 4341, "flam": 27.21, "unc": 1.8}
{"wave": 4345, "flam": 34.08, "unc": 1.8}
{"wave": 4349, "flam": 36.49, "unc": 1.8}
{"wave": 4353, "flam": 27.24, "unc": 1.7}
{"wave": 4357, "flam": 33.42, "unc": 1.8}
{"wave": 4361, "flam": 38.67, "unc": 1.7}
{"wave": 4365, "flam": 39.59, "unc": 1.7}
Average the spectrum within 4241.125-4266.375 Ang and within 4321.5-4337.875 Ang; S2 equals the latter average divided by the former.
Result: 1.35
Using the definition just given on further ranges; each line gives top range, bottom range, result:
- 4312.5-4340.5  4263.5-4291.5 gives 1.39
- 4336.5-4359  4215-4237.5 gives 1.87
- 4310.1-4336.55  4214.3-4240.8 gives 1.63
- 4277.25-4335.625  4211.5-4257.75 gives 1.25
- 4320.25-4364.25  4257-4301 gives 1.47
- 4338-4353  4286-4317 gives 1.47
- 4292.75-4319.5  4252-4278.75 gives 1.15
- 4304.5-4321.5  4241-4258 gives 1.23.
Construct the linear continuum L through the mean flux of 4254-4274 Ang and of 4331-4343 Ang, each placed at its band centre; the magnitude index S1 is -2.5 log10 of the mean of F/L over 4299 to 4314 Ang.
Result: 0.38 mag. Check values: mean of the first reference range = 21.1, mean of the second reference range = 32.1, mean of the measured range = 19.4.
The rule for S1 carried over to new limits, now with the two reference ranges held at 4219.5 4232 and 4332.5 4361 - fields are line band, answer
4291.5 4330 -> 0.14 mag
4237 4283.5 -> -0.15 mag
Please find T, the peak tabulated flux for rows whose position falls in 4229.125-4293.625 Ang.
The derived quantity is 28.78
